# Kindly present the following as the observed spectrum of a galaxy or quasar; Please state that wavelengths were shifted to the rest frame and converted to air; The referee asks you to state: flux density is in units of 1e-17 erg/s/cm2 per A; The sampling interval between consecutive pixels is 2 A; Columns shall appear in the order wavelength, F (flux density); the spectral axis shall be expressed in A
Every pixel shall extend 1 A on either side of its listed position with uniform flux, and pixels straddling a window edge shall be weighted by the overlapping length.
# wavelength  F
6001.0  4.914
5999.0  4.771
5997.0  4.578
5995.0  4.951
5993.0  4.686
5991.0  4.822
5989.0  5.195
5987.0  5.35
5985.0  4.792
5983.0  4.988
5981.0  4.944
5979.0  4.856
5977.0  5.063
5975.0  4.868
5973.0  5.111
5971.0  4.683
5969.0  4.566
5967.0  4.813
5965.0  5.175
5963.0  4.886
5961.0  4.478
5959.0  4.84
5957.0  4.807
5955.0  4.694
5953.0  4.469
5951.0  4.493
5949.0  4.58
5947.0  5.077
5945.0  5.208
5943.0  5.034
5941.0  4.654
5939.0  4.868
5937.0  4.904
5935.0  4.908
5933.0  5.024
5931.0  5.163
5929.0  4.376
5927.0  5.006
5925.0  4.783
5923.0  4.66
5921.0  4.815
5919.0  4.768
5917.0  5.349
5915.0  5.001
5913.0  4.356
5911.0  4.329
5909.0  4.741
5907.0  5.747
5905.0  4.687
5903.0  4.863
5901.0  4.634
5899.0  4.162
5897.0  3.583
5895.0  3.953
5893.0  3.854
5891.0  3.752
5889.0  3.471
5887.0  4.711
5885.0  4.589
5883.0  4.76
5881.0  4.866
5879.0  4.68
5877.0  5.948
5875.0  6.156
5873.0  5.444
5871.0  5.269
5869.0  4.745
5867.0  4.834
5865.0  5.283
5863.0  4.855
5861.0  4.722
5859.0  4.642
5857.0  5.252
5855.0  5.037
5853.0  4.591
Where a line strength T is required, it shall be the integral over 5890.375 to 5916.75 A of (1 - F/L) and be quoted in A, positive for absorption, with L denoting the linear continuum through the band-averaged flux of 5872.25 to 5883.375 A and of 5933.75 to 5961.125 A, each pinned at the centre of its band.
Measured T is 3.40 A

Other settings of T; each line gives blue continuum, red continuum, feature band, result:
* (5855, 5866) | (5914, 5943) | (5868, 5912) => 2.21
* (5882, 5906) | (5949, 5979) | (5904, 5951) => -3.78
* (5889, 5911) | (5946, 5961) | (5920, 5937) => -1.17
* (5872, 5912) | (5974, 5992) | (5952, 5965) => 0.43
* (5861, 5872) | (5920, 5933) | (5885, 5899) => 2.71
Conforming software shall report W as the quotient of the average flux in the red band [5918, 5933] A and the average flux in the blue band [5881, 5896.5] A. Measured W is 1.2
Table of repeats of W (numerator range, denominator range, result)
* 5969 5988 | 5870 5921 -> 1.05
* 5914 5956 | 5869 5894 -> 1.01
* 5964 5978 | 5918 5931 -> 1.03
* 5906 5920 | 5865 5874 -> 0.96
